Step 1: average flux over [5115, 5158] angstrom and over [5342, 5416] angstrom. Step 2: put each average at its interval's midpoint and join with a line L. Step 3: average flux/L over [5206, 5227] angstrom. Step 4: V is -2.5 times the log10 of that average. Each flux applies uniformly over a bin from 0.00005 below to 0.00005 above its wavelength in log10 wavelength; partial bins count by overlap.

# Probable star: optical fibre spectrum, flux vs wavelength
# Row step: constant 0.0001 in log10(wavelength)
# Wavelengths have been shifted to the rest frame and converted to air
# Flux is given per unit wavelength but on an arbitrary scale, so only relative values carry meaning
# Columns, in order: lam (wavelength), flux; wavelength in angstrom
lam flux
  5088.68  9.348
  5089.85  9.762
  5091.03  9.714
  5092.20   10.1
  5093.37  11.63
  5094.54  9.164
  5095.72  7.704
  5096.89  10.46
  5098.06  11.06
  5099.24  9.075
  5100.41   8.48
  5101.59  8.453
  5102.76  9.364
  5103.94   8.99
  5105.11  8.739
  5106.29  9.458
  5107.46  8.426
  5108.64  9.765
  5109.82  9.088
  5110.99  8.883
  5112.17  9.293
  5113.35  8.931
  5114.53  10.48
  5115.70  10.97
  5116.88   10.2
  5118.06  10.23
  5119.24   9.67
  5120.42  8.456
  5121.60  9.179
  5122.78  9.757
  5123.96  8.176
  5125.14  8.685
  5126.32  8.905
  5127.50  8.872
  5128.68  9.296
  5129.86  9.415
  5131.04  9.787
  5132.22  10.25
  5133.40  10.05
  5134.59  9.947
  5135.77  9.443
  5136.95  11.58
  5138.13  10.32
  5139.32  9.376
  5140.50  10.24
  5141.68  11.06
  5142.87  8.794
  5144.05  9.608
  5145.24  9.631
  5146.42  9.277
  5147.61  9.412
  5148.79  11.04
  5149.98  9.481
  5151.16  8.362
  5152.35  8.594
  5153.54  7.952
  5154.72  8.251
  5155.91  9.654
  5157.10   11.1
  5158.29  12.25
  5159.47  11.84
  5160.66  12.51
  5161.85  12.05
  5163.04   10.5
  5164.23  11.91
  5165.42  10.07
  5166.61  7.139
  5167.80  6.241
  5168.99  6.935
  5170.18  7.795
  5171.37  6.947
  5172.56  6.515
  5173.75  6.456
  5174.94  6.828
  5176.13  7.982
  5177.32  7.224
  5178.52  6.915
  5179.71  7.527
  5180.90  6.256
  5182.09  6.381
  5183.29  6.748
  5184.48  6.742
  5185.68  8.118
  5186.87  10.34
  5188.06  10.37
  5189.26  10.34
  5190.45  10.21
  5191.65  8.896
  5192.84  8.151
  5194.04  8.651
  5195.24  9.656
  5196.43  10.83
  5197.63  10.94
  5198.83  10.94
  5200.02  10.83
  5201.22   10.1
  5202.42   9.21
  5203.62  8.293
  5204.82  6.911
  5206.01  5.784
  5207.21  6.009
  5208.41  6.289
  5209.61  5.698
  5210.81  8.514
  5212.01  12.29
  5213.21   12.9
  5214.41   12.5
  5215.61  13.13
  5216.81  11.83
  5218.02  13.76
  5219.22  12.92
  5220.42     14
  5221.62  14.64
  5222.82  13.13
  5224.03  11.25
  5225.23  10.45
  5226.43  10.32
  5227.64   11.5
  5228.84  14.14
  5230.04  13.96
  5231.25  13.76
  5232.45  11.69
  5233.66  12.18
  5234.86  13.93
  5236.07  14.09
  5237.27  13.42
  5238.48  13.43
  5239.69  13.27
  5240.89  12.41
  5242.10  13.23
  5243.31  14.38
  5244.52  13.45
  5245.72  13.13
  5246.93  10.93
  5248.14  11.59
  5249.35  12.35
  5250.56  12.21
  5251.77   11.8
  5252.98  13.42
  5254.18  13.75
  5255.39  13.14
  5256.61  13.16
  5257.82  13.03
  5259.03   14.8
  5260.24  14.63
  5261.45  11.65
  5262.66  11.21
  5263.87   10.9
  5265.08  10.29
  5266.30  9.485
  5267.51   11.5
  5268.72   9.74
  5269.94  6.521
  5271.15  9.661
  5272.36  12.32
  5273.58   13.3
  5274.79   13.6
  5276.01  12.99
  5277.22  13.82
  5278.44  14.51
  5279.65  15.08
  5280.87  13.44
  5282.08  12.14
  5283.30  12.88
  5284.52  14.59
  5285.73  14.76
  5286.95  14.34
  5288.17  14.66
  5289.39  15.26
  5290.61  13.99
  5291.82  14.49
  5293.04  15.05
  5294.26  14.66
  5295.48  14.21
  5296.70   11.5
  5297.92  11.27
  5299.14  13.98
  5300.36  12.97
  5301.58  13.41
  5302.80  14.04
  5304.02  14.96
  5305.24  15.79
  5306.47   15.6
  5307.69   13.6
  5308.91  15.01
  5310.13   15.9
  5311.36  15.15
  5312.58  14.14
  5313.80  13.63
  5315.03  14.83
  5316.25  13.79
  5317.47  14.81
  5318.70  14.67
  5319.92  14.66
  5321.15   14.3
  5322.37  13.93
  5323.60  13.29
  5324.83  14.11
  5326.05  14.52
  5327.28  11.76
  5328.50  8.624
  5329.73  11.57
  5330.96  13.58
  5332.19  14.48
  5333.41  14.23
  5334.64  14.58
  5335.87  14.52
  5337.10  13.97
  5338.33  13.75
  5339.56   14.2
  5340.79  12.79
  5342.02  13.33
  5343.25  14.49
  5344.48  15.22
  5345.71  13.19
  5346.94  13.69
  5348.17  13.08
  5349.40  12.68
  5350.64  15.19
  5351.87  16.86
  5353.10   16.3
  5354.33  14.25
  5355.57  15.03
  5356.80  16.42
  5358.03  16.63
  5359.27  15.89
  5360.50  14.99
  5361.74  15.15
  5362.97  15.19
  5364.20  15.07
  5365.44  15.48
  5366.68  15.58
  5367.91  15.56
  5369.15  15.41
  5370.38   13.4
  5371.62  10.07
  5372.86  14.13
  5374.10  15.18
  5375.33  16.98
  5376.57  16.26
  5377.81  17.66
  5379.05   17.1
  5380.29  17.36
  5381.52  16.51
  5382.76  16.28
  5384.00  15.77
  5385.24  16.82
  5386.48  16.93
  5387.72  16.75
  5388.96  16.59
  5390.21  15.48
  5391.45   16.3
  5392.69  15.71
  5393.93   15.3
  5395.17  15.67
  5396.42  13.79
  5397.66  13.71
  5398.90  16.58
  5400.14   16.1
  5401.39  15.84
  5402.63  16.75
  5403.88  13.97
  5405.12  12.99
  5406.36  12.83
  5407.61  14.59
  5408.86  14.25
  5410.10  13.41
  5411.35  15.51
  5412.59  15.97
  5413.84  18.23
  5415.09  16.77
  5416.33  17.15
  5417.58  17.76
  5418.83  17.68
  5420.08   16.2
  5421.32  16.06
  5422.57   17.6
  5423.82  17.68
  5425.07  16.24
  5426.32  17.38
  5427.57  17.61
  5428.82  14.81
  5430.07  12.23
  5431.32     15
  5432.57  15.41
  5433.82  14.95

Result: 0.050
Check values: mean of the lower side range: 9.6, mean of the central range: 11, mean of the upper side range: 15.3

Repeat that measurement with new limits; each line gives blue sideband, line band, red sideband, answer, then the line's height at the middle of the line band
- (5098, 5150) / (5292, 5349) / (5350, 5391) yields 0.04 mag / 14.5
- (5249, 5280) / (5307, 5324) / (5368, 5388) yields -0.05 mag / 13.8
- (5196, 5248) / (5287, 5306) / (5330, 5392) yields -0.05 mag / 13.5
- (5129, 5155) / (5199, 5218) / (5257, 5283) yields 0.15 mag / 10.9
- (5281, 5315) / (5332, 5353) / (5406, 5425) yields 0.05 mag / 14.9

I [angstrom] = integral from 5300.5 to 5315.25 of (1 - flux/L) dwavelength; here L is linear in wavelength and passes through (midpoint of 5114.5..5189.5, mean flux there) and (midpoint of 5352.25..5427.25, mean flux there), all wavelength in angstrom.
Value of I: -1.2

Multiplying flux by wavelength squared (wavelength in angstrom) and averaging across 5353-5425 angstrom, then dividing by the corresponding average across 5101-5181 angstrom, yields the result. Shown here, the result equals 1.9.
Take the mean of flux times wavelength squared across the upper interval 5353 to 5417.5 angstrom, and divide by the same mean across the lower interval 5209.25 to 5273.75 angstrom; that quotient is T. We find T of 1.34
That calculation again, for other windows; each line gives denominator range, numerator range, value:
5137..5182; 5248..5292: 1.47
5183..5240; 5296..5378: 1.39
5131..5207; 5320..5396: 1.75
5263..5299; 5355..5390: 1.27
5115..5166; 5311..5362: 1.54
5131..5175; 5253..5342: 1.50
